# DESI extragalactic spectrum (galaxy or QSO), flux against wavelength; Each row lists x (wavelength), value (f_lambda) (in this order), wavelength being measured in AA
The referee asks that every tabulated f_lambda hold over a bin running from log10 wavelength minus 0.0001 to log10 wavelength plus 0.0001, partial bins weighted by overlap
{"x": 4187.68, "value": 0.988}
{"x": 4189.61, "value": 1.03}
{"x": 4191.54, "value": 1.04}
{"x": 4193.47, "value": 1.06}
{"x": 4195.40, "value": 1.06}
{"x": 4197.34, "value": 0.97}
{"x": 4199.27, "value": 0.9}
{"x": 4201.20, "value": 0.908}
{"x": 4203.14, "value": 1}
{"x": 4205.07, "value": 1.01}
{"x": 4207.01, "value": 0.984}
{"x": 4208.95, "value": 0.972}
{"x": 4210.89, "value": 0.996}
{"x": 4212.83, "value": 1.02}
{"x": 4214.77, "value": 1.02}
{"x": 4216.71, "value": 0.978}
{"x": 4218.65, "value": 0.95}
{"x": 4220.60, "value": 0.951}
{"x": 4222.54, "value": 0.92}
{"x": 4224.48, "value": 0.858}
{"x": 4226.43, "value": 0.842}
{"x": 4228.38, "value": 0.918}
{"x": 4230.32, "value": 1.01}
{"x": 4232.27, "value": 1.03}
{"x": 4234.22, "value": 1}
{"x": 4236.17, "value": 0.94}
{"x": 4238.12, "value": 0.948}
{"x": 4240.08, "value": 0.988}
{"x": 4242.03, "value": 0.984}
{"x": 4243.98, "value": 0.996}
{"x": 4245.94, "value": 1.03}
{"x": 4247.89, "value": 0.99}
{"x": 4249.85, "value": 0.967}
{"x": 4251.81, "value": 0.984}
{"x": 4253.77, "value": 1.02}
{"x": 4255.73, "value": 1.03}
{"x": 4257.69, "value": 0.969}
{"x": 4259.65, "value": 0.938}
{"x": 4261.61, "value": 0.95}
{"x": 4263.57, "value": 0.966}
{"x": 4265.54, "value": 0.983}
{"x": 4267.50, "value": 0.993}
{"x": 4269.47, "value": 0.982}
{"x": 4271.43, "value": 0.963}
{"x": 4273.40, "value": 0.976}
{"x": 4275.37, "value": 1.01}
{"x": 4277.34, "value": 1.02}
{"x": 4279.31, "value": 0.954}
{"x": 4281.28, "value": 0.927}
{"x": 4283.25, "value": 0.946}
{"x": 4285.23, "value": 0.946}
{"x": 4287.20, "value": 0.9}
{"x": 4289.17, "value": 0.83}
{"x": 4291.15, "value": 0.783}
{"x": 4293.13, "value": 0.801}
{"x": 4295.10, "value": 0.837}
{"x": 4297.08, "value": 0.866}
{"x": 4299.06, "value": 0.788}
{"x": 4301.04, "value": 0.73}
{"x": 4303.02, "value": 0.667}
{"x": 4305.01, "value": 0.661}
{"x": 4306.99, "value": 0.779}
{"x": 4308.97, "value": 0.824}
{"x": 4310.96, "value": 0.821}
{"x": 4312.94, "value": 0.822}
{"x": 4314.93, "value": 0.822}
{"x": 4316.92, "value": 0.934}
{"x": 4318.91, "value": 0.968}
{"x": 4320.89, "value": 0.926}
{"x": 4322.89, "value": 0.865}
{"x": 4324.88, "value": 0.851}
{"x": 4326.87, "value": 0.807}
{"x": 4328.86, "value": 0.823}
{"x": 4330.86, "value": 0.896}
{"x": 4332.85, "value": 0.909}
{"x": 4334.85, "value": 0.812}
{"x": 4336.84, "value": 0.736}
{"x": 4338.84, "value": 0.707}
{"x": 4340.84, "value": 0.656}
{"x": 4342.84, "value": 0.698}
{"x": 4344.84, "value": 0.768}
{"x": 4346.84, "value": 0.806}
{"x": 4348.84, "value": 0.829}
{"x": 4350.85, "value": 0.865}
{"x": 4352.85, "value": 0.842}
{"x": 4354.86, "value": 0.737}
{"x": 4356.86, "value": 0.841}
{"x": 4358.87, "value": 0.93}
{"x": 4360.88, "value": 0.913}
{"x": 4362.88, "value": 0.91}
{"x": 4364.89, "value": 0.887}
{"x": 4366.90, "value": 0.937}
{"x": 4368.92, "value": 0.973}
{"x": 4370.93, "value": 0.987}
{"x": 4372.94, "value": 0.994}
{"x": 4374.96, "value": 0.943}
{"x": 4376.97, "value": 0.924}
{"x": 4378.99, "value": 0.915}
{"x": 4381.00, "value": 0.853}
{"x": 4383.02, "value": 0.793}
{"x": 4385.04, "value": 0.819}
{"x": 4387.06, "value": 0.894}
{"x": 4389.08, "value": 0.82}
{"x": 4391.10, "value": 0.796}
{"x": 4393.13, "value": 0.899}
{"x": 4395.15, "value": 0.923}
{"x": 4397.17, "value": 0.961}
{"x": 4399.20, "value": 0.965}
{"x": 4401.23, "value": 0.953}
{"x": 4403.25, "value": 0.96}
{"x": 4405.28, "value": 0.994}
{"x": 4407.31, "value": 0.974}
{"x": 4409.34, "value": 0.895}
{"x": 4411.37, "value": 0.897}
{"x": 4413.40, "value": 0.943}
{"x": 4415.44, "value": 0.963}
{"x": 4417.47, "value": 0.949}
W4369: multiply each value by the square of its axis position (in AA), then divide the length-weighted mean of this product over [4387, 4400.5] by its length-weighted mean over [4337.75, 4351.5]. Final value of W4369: 1.2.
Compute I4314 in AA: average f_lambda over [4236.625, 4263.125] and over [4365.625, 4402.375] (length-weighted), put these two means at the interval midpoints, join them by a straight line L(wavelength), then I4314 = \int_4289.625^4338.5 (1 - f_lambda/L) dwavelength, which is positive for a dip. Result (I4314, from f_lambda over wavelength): 6.5 AA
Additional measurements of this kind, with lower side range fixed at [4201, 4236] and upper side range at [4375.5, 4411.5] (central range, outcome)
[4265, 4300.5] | 1.1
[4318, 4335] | 0.9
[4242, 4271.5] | -1.0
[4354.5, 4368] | 0.4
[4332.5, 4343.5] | 2.1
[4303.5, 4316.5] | 2.0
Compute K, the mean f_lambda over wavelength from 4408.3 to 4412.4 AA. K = 0.897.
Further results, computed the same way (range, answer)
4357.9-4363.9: 0.918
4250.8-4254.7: 1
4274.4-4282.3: 0.978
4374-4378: 0.934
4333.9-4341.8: 0.728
